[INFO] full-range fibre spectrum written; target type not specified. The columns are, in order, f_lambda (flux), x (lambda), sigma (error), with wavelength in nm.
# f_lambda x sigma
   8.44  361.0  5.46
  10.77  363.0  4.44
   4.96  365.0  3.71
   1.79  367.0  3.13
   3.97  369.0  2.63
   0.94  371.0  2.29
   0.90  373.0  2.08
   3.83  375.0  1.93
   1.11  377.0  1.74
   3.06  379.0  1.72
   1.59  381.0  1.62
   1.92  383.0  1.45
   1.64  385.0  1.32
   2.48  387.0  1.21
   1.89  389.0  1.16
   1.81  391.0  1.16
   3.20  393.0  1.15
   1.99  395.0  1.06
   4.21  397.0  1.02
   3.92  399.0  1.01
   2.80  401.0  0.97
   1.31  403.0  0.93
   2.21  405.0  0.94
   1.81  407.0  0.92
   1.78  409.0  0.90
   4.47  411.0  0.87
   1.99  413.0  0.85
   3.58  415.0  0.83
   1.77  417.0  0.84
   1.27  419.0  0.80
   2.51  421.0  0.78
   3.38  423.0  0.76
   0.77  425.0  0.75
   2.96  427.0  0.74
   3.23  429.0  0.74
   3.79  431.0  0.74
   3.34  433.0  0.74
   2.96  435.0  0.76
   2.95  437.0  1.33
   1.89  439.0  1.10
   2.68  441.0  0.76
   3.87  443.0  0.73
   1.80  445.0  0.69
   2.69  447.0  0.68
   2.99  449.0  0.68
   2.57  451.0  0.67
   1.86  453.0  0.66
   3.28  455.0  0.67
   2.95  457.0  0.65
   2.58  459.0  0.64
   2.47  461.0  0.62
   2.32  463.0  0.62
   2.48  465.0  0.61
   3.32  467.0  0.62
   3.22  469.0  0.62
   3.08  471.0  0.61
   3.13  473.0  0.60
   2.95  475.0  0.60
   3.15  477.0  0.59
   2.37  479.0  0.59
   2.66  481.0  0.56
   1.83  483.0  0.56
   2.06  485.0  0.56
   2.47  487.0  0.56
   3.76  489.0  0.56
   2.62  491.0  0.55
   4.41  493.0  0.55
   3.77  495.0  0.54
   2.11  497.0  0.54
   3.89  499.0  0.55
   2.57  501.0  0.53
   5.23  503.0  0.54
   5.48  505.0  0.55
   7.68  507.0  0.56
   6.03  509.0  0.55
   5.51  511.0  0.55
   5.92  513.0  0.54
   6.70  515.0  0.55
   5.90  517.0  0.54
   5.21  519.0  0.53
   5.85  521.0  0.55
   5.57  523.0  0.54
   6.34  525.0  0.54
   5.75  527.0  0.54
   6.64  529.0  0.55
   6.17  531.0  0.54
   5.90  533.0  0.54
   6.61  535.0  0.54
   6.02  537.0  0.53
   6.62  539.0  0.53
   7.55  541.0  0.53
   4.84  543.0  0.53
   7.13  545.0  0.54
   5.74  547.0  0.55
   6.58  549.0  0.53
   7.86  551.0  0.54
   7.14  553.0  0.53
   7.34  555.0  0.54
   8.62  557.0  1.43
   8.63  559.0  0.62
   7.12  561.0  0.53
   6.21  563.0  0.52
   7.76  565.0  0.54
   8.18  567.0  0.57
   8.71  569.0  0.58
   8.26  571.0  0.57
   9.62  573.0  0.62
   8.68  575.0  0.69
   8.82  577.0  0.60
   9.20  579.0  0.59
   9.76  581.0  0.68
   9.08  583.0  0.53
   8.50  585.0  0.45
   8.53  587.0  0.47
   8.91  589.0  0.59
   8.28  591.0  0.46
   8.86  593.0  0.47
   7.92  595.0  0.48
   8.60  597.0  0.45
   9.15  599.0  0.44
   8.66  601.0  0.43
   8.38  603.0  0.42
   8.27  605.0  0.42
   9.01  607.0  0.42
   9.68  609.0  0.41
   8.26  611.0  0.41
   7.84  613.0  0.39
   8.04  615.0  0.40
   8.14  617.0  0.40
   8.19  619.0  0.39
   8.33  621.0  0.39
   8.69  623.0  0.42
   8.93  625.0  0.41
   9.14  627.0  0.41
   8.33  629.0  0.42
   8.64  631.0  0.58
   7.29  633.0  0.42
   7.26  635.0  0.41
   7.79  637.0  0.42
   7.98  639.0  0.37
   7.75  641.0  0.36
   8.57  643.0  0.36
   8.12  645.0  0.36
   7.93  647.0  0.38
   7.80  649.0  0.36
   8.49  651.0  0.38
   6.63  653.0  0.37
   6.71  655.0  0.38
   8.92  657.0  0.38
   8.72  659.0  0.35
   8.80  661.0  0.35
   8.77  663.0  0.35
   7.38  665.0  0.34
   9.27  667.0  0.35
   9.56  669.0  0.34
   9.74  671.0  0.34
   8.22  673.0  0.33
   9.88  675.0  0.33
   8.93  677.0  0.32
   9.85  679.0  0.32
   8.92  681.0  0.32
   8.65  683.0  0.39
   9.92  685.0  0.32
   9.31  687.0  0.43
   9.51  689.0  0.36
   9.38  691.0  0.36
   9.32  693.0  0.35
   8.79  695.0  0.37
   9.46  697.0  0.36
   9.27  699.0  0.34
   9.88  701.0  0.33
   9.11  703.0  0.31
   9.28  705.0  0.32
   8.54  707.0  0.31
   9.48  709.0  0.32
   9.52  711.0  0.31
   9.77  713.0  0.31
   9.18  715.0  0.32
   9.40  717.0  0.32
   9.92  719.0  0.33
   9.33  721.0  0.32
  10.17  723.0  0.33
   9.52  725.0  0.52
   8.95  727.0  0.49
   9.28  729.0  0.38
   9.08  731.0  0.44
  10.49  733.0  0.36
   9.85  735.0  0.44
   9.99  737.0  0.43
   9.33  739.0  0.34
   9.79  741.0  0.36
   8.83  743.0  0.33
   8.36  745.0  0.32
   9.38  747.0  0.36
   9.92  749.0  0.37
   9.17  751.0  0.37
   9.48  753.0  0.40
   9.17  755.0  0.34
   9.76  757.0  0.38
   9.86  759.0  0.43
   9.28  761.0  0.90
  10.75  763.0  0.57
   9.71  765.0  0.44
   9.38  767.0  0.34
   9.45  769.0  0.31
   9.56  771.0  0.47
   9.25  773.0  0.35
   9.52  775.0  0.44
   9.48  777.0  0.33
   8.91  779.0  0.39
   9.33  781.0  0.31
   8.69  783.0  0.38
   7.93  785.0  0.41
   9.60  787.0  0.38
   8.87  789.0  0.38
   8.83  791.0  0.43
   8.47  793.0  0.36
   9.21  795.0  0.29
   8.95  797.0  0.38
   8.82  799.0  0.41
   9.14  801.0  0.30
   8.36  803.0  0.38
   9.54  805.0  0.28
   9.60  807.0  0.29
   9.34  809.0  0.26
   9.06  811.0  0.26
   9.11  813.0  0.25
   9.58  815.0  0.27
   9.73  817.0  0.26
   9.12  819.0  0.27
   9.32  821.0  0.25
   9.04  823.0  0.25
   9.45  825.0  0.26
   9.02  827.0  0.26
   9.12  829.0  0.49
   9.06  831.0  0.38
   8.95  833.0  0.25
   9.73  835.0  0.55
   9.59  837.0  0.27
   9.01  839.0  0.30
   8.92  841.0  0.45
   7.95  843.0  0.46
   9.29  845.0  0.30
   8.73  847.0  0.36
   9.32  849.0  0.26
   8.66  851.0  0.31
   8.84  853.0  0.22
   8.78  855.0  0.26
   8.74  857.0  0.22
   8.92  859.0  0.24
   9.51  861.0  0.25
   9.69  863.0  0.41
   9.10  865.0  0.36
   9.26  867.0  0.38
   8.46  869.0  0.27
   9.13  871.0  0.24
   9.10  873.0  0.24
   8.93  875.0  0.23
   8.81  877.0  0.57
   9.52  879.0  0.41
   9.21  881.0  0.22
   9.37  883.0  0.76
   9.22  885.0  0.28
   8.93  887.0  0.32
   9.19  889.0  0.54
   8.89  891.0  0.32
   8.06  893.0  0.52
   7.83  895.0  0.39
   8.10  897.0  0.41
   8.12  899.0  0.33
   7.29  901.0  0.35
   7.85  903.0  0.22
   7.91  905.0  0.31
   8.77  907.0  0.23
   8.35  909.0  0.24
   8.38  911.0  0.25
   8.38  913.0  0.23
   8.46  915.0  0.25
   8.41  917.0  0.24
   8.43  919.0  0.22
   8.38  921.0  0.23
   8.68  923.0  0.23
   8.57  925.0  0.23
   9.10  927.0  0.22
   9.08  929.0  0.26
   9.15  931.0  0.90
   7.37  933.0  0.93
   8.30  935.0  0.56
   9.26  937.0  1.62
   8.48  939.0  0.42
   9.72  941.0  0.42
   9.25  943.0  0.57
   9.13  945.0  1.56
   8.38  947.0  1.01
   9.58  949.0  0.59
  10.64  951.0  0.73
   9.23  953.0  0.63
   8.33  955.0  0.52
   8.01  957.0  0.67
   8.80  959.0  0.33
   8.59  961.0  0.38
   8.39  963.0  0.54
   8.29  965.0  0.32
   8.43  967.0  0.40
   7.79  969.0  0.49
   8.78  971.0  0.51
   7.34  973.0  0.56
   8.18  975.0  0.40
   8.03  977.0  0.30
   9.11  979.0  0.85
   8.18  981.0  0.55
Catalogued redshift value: 0.262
